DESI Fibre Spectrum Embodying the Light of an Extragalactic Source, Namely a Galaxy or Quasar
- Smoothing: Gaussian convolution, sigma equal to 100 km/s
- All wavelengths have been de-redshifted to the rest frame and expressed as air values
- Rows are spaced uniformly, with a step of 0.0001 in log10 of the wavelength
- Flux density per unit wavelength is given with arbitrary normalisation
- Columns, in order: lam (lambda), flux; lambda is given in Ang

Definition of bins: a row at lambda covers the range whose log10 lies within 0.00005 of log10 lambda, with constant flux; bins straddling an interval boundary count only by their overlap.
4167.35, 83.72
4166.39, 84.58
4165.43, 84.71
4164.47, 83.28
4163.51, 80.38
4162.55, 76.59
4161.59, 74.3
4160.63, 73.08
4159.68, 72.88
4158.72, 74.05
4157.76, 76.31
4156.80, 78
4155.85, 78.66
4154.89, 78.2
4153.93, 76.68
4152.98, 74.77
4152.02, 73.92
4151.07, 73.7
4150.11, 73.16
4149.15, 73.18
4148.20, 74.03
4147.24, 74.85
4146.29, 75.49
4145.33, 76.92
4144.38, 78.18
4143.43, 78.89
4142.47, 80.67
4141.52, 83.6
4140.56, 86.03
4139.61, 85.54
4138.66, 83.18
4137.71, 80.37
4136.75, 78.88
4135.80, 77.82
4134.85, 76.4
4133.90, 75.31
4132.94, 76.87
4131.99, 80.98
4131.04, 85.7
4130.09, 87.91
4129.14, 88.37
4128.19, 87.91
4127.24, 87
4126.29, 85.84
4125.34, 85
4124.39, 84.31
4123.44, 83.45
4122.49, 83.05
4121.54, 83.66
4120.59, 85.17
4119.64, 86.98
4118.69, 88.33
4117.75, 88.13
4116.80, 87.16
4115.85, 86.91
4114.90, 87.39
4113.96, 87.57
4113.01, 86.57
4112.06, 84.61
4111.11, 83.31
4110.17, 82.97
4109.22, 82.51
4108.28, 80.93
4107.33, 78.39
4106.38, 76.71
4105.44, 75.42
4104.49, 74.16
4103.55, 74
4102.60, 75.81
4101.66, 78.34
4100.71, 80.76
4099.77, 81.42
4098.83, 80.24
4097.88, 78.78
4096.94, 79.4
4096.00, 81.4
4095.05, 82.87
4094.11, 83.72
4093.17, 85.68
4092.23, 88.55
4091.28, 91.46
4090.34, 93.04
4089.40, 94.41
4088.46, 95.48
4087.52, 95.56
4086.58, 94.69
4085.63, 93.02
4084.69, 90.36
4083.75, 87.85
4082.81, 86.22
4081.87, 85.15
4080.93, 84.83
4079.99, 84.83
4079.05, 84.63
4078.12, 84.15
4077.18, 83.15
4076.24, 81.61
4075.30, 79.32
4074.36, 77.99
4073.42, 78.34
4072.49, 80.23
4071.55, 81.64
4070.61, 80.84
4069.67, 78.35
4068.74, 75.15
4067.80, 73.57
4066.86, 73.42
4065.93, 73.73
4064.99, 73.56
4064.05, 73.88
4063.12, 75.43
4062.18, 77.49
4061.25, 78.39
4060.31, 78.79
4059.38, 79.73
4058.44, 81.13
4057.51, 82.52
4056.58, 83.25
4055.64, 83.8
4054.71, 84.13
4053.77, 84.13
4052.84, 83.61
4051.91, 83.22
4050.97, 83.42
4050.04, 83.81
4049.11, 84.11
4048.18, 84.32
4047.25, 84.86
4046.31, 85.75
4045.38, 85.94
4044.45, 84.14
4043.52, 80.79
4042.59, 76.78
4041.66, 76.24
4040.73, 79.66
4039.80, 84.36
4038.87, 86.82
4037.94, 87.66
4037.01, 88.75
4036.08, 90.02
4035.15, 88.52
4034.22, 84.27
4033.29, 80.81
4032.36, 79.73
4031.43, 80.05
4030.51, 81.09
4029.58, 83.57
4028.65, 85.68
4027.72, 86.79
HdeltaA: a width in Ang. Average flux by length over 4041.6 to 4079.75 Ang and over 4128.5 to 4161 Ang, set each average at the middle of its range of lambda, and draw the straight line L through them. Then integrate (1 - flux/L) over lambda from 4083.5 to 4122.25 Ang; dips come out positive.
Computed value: -2.5 Ang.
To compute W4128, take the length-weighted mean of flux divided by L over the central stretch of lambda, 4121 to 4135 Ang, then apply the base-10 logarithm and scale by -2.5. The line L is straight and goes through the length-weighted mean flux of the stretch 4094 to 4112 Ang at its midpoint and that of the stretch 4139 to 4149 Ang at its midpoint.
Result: -0.06 mag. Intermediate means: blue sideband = 79.6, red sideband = 79.3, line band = 83.6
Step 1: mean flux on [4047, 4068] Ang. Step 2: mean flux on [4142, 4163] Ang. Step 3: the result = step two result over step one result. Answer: 0.9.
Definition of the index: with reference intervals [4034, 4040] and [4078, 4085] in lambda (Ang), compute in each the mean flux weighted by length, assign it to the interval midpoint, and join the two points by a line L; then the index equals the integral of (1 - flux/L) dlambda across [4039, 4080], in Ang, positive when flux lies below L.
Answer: 2.89 Ang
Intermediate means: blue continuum 87.4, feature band 80.7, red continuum 86.1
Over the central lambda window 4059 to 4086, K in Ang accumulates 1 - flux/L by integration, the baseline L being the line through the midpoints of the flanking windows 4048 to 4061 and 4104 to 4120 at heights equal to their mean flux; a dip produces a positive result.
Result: 0.8 Ang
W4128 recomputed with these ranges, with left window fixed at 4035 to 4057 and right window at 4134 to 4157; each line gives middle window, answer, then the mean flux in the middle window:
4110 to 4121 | -0.09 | 86.4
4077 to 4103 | -0.06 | 86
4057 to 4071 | 0.08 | 77.1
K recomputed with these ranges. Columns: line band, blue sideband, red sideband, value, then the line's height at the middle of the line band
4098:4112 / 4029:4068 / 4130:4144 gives 0.37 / 81.3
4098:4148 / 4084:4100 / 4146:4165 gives -0.09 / 81.9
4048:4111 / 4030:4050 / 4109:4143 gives 1.23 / 83.8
